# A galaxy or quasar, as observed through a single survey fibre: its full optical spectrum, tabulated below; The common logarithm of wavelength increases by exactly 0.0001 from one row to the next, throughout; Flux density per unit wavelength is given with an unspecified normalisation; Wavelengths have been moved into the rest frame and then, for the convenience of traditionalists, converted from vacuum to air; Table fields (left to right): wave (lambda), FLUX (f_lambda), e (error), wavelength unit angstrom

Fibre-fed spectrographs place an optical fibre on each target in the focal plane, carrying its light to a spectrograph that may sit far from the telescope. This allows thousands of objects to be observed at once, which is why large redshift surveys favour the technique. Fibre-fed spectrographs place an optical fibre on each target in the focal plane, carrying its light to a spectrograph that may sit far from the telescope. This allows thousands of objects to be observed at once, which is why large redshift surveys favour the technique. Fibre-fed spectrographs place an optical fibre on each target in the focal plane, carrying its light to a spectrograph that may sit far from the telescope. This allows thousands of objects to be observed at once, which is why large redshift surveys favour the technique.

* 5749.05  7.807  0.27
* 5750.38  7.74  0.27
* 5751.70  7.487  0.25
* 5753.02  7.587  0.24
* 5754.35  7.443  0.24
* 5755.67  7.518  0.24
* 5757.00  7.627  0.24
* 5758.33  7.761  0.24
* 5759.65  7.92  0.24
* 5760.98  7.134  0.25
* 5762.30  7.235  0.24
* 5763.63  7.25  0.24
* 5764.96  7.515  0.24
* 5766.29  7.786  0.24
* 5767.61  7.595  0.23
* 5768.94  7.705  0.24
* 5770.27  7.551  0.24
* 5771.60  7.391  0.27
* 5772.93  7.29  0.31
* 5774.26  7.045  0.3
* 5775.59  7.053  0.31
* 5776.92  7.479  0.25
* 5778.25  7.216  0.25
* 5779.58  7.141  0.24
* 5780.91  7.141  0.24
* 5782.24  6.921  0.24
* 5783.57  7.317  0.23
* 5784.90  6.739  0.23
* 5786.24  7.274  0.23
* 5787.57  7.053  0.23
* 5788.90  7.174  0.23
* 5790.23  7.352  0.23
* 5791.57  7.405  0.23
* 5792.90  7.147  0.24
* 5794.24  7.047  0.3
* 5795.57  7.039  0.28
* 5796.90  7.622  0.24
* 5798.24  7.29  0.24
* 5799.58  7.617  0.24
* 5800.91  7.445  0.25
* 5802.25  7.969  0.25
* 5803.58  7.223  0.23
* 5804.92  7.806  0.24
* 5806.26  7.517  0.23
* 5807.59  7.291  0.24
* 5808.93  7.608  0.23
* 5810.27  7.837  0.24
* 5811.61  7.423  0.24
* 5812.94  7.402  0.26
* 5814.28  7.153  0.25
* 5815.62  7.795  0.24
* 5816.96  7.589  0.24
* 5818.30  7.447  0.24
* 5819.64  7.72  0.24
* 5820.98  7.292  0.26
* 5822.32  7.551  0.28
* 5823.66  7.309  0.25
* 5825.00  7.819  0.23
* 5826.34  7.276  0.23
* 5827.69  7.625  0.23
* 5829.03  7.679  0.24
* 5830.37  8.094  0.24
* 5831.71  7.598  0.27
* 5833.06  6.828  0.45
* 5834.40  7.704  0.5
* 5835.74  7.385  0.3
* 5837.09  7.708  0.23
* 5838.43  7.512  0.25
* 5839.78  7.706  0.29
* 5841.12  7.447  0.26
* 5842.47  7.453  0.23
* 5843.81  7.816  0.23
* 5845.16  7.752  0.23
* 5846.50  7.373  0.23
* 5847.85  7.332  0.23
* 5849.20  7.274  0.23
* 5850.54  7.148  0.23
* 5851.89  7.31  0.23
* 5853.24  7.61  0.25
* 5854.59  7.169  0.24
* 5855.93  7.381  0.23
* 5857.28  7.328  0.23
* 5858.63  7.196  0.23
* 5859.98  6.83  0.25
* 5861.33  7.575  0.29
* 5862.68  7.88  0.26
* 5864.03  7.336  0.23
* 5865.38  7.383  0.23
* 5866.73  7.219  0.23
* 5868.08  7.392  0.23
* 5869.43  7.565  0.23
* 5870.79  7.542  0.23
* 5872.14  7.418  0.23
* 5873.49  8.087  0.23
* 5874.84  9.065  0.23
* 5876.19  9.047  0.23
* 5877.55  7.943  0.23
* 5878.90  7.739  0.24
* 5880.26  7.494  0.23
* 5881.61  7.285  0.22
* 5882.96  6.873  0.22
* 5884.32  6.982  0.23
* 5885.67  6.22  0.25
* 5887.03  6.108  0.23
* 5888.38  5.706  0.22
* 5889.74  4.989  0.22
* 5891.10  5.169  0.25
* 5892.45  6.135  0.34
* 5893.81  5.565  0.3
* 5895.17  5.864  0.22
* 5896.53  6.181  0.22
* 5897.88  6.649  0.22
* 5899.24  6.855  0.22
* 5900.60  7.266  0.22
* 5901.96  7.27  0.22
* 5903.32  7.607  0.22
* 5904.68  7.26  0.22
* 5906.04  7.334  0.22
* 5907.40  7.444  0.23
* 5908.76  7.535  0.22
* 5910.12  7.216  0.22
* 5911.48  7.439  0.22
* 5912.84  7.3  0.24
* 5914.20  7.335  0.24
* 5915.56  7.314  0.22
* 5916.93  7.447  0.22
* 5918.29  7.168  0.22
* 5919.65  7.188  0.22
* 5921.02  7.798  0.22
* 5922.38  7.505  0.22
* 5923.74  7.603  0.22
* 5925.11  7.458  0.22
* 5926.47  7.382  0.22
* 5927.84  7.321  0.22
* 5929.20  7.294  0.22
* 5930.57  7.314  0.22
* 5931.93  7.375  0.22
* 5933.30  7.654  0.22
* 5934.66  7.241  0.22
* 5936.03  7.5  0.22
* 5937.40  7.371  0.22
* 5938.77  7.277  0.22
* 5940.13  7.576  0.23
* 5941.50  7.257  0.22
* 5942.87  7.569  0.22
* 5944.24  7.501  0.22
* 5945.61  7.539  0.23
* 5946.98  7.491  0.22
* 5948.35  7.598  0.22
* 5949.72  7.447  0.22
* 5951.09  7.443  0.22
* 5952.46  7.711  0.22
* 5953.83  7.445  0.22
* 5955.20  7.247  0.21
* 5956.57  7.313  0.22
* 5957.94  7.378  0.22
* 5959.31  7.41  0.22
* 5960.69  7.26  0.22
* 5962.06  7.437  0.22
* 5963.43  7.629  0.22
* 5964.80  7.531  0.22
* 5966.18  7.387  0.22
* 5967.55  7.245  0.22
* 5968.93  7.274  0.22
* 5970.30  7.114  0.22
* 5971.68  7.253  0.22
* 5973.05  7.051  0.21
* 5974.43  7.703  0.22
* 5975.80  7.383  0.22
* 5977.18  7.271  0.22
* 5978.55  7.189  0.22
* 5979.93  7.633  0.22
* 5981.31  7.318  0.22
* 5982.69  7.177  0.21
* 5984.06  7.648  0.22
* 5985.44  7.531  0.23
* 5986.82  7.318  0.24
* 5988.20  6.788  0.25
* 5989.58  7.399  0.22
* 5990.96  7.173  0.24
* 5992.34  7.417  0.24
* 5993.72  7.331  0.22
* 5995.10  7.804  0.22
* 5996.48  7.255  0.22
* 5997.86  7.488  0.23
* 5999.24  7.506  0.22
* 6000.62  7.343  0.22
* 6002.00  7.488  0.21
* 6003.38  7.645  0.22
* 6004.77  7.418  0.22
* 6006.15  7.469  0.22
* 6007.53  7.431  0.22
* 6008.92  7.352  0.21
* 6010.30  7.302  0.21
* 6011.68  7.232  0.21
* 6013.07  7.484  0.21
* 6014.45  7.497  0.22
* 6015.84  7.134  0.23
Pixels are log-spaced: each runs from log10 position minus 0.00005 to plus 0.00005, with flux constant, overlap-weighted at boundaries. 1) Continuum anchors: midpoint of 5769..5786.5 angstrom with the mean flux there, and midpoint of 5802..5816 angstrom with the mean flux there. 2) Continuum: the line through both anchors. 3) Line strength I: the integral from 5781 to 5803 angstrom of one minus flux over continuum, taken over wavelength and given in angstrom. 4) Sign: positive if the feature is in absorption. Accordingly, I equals 0.3 angstrom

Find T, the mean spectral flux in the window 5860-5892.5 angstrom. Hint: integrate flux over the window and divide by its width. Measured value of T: 7.19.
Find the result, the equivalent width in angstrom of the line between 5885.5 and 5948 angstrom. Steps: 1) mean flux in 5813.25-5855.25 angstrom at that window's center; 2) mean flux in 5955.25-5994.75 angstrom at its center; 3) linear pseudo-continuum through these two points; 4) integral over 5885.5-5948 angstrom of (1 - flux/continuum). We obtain 2.9 angstrom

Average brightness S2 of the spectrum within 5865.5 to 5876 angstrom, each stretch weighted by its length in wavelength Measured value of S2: 7.8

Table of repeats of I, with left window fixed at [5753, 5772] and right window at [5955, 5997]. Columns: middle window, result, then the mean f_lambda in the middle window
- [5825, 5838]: -0.1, 7.56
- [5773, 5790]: 0.9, 7.14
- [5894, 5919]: 1.0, 7.11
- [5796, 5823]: -0.1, 7.53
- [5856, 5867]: 0.1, 7.35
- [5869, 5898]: 2.1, 6.89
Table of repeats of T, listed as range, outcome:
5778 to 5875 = 7.44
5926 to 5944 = 7.4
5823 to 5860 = 7.46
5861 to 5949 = 7.23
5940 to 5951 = 7.49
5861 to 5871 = 7.48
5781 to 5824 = 7.38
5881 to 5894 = 6.12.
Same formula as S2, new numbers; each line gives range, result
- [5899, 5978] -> 7.39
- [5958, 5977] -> 7.36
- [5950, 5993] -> 7.36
